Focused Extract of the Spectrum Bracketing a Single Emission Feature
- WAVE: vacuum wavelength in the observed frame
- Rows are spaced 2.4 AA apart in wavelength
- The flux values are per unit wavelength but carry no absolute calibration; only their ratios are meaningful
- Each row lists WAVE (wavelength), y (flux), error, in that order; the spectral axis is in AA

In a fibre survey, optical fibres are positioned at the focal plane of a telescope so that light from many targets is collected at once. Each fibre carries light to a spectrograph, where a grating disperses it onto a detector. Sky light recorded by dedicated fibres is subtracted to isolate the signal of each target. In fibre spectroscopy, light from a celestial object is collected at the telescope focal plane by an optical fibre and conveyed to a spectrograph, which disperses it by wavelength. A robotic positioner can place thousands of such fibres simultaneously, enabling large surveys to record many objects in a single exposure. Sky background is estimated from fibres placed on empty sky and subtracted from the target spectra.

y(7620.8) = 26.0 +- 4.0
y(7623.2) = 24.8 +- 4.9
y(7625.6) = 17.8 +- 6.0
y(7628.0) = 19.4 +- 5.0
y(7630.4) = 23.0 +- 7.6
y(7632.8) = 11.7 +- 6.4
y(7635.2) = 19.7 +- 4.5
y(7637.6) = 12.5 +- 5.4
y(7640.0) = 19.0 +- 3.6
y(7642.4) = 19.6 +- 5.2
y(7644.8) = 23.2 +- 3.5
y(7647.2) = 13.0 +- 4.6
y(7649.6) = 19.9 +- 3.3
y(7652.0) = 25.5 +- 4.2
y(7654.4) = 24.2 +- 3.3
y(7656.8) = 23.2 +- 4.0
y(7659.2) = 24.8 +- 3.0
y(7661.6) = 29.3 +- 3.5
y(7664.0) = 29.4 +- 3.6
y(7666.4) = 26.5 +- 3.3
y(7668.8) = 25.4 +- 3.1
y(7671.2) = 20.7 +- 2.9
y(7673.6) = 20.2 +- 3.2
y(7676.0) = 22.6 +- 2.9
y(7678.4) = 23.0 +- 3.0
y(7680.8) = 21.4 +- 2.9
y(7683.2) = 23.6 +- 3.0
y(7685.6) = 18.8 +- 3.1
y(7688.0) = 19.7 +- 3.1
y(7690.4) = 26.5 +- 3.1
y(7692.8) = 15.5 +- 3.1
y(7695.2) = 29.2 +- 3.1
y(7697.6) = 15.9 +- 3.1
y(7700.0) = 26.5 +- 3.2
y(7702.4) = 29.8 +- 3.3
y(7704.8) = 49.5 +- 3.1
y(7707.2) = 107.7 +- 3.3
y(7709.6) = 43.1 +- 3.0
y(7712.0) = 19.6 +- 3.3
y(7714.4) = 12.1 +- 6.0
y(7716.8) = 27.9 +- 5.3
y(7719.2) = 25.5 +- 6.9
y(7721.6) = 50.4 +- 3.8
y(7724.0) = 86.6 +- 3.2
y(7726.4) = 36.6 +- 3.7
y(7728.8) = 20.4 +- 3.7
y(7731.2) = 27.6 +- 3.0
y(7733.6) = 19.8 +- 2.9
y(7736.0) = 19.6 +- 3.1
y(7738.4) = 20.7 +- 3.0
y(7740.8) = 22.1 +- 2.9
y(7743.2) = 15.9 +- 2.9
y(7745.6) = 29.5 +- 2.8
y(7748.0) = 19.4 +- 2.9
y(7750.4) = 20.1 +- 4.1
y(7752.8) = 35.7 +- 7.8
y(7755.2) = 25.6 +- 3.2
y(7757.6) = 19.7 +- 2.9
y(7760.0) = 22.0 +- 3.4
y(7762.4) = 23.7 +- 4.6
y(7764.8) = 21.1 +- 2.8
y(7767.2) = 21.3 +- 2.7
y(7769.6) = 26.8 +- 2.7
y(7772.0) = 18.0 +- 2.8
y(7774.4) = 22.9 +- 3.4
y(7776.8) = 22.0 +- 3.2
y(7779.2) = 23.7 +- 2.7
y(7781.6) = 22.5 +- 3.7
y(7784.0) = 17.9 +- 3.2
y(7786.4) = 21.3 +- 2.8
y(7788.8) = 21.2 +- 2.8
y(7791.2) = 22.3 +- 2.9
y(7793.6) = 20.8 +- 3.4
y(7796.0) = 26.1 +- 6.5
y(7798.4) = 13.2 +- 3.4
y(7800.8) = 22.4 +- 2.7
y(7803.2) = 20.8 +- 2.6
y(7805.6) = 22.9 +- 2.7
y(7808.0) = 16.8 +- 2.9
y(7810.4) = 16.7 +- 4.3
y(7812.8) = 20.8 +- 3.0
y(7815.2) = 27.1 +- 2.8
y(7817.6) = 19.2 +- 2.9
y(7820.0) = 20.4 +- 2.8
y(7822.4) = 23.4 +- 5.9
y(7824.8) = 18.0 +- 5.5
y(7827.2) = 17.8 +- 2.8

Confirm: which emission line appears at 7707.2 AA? [S II]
